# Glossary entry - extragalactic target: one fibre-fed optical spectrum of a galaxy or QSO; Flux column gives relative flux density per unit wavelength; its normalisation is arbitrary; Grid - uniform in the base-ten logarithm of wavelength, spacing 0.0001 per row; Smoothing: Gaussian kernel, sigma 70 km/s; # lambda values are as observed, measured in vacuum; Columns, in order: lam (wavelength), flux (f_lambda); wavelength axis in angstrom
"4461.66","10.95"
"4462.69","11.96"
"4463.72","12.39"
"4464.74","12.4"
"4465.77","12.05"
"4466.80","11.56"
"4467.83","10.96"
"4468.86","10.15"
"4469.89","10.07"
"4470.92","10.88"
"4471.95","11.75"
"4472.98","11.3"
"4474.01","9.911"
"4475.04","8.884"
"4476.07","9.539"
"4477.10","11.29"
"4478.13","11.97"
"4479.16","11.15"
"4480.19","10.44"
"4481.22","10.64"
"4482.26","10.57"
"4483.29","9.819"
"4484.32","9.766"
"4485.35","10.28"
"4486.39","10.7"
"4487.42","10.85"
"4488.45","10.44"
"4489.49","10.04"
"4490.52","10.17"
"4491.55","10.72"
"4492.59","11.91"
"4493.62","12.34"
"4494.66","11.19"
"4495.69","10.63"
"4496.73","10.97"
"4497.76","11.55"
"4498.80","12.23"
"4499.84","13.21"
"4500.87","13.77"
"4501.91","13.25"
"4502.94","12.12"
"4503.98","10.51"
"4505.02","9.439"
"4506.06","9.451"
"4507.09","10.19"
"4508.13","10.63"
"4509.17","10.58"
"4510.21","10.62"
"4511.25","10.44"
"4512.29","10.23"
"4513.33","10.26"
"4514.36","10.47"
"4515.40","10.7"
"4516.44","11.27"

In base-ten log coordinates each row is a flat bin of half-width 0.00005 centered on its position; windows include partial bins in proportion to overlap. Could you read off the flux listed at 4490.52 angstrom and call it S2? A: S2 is 10.17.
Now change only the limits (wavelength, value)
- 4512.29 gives 10.23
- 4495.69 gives 10.63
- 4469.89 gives 10.07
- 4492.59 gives 11.91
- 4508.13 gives 10.63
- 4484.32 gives 9.766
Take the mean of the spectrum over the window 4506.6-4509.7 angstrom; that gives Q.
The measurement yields 10.5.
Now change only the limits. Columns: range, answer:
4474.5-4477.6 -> 9.9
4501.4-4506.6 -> 11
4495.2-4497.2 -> 10.8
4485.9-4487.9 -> 10.8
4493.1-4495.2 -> 11.8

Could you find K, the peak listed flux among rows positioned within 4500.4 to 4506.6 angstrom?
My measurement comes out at 13.77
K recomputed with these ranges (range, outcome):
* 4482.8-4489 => 10.85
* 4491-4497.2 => 12.34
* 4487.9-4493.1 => 11.91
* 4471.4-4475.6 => 11.75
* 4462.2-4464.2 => 12.39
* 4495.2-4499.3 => 12.23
